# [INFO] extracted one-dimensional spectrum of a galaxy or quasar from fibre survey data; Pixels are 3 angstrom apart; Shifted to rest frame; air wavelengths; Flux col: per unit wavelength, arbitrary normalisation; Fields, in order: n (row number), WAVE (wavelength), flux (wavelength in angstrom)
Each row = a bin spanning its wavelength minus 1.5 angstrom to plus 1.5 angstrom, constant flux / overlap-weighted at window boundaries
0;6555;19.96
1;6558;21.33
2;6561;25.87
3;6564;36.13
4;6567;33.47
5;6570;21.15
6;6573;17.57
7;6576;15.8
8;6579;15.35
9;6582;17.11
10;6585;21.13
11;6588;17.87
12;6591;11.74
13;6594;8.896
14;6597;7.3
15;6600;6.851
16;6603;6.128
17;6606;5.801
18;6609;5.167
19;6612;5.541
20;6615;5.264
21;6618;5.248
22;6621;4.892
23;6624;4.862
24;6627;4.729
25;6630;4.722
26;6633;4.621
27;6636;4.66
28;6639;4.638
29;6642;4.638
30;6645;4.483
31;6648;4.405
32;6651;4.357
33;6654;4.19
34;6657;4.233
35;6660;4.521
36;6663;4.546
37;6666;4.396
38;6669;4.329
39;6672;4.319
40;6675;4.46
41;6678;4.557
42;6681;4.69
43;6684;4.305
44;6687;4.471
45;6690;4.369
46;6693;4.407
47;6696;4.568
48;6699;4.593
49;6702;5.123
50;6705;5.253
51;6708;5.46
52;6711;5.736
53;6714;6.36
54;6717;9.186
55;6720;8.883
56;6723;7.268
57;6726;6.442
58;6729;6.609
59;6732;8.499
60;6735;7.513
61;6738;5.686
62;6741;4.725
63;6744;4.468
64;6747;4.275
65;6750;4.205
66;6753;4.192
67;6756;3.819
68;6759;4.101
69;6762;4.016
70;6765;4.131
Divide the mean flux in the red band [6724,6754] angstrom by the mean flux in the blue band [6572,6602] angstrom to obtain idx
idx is 0.41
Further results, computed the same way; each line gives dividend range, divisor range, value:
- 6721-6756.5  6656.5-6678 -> 1.30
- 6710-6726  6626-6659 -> 1.65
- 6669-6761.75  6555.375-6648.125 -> 0.46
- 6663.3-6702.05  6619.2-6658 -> 0.98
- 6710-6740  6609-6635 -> 1.44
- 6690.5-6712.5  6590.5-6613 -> 0.71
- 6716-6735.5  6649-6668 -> 1.77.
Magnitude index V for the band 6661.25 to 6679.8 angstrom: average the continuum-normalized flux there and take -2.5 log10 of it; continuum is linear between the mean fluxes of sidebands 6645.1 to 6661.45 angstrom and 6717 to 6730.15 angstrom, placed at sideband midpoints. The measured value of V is 0.155 mag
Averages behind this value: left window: 4.35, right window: 7.53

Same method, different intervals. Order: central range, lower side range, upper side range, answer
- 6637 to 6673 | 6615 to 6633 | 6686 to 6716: 0.13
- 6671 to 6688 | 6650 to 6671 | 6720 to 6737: 0.16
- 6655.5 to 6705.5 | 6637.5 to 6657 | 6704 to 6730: 0.22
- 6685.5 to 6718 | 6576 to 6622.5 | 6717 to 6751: 0.32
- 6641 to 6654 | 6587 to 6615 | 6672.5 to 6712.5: 0.39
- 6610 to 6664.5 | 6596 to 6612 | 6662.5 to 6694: 0.15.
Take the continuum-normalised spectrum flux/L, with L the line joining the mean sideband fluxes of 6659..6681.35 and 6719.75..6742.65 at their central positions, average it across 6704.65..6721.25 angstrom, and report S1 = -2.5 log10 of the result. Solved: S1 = -0.122 mag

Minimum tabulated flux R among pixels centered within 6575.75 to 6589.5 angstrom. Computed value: 15.35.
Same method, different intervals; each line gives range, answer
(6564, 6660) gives 4.19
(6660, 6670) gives 4.329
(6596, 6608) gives 5.801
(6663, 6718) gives 4.305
